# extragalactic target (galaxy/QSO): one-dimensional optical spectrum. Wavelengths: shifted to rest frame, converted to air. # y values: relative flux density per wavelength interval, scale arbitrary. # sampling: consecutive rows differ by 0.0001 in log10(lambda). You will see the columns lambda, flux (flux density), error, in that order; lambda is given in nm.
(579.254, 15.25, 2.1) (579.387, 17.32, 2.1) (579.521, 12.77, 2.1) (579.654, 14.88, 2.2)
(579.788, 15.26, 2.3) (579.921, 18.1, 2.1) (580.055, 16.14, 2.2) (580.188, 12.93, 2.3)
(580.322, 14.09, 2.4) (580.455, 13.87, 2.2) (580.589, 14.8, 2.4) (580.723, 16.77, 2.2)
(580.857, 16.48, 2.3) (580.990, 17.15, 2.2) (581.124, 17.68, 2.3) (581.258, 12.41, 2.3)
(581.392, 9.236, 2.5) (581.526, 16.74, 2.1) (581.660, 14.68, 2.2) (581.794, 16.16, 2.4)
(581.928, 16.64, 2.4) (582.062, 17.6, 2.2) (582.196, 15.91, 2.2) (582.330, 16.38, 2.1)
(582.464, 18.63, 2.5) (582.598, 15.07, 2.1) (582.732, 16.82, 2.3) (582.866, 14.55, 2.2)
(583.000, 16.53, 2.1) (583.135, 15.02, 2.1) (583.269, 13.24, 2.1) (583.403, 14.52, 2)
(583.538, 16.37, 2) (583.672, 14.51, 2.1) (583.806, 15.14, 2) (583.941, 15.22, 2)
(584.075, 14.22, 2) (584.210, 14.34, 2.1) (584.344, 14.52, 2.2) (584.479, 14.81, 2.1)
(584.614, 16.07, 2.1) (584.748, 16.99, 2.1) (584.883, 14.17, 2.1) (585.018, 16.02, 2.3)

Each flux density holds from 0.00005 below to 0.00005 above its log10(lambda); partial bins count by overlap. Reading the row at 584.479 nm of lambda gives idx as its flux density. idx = 14.81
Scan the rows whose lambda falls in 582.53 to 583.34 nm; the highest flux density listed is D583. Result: 16.82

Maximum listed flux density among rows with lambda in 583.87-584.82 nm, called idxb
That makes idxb 16.99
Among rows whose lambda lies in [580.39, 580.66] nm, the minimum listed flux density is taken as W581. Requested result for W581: 13.87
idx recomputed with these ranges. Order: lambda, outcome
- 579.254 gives 15.25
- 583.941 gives 15.22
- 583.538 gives 16.37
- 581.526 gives 16.74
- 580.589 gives 14.8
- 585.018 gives 16.02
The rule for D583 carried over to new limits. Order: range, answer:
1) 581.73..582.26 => 17.6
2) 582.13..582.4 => 16.38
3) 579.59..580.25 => 18.1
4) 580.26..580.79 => 16.77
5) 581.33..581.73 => 16.74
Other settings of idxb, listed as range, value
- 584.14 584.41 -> 14.52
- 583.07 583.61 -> 16.37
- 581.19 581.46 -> 12.41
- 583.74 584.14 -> 15.22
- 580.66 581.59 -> 17.68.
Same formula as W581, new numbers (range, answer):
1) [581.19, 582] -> 9.236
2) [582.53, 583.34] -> 13.24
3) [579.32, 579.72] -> 12.77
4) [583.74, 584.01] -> 15.14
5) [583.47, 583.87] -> 14.51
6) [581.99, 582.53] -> 15.91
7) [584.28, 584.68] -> 14.52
